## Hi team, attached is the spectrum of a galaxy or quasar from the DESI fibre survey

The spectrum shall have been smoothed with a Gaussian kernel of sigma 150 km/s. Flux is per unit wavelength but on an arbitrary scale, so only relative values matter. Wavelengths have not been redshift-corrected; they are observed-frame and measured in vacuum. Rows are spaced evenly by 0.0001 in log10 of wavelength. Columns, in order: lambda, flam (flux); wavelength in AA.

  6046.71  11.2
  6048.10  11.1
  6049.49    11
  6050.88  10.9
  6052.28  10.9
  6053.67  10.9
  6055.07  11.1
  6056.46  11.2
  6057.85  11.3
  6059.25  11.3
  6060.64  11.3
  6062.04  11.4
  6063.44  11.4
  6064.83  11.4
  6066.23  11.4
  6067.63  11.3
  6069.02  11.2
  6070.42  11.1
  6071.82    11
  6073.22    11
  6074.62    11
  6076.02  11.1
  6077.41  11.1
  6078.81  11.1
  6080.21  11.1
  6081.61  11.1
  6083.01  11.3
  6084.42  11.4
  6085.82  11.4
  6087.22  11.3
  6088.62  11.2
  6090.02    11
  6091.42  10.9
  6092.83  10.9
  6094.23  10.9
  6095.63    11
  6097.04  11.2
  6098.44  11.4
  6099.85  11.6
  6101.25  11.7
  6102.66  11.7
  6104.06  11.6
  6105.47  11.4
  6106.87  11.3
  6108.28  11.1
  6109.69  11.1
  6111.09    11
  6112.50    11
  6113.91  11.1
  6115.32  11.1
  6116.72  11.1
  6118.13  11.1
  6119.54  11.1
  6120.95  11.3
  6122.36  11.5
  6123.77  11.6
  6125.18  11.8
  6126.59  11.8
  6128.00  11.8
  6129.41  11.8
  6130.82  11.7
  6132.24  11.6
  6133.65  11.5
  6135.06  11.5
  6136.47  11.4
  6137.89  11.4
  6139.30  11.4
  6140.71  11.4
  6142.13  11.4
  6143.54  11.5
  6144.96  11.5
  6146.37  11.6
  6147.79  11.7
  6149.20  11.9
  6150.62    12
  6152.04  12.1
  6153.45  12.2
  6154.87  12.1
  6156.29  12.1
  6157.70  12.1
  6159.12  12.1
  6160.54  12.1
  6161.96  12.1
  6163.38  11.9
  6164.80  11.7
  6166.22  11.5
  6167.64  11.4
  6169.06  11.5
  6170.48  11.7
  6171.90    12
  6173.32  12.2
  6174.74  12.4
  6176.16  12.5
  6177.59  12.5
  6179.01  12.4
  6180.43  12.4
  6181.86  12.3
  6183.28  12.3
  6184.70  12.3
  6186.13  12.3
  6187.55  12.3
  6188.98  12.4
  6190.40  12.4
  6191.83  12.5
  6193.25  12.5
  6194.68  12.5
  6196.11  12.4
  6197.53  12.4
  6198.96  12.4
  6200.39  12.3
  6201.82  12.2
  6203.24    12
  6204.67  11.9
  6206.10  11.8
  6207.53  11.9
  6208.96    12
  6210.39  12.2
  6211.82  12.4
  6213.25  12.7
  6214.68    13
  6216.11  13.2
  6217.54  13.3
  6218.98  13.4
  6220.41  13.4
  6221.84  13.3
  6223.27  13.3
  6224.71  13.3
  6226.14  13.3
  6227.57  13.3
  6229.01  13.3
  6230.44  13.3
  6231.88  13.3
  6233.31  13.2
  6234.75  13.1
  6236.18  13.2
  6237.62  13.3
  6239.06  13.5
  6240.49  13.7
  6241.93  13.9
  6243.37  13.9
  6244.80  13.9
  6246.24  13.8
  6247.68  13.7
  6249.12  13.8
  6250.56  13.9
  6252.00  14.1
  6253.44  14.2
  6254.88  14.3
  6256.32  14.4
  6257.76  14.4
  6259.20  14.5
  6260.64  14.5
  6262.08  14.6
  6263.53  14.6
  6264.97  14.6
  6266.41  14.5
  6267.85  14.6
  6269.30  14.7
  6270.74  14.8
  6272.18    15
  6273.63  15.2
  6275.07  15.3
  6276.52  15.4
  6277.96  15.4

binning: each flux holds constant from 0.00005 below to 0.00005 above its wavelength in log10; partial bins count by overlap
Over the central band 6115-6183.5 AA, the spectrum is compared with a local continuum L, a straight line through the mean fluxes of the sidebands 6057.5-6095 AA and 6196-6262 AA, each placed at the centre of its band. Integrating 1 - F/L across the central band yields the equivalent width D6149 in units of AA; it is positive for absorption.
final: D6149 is 2.2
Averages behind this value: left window 11.2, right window 13.3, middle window 11.8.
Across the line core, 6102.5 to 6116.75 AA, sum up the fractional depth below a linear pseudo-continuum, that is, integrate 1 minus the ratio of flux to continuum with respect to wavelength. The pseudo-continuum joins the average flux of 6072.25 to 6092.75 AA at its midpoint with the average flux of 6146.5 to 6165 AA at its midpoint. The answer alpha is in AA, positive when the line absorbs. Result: 0.3 AA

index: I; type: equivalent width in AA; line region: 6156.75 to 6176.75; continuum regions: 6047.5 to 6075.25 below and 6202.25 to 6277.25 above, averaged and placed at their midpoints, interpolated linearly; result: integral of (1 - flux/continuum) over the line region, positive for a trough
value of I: 1.10 AA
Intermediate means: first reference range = 11.2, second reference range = 13.7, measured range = 11.9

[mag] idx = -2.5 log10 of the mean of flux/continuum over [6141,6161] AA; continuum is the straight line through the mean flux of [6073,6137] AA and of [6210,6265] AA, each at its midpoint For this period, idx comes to 0.02 mag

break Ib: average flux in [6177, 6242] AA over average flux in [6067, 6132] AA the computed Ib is 1.13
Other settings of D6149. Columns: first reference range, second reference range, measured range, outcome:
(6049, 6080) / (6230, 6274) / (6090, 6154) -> 3.3 AA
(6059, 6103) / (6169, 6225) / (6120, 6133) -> 0.1 AA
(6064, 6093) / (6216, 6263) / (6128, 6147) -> 0.9 AA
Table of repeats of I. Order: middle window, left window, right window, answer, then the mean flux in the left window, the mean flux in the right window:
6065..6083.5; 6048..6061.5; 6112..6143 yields 0.08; 11.1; 11.4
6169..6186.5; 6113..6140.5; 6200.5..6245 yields 0.05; 11.5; 13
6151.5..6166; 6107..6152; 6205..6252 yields -0.07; 11.5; 13.2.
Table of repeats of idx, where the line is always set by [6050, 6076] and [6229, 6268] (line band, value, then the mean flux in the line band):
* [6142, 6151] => 0.07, 11.7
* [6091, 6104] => 0.04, 11.3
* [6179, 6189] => 0.06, 12.3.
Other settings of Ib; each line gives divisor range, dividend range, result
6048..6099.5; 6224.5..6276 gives 1.26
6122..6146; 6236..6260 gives 1.20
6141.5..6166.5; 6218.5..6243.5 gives 1.13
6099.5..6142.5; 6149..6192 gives 1.06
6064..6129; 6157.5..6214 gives 1.08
